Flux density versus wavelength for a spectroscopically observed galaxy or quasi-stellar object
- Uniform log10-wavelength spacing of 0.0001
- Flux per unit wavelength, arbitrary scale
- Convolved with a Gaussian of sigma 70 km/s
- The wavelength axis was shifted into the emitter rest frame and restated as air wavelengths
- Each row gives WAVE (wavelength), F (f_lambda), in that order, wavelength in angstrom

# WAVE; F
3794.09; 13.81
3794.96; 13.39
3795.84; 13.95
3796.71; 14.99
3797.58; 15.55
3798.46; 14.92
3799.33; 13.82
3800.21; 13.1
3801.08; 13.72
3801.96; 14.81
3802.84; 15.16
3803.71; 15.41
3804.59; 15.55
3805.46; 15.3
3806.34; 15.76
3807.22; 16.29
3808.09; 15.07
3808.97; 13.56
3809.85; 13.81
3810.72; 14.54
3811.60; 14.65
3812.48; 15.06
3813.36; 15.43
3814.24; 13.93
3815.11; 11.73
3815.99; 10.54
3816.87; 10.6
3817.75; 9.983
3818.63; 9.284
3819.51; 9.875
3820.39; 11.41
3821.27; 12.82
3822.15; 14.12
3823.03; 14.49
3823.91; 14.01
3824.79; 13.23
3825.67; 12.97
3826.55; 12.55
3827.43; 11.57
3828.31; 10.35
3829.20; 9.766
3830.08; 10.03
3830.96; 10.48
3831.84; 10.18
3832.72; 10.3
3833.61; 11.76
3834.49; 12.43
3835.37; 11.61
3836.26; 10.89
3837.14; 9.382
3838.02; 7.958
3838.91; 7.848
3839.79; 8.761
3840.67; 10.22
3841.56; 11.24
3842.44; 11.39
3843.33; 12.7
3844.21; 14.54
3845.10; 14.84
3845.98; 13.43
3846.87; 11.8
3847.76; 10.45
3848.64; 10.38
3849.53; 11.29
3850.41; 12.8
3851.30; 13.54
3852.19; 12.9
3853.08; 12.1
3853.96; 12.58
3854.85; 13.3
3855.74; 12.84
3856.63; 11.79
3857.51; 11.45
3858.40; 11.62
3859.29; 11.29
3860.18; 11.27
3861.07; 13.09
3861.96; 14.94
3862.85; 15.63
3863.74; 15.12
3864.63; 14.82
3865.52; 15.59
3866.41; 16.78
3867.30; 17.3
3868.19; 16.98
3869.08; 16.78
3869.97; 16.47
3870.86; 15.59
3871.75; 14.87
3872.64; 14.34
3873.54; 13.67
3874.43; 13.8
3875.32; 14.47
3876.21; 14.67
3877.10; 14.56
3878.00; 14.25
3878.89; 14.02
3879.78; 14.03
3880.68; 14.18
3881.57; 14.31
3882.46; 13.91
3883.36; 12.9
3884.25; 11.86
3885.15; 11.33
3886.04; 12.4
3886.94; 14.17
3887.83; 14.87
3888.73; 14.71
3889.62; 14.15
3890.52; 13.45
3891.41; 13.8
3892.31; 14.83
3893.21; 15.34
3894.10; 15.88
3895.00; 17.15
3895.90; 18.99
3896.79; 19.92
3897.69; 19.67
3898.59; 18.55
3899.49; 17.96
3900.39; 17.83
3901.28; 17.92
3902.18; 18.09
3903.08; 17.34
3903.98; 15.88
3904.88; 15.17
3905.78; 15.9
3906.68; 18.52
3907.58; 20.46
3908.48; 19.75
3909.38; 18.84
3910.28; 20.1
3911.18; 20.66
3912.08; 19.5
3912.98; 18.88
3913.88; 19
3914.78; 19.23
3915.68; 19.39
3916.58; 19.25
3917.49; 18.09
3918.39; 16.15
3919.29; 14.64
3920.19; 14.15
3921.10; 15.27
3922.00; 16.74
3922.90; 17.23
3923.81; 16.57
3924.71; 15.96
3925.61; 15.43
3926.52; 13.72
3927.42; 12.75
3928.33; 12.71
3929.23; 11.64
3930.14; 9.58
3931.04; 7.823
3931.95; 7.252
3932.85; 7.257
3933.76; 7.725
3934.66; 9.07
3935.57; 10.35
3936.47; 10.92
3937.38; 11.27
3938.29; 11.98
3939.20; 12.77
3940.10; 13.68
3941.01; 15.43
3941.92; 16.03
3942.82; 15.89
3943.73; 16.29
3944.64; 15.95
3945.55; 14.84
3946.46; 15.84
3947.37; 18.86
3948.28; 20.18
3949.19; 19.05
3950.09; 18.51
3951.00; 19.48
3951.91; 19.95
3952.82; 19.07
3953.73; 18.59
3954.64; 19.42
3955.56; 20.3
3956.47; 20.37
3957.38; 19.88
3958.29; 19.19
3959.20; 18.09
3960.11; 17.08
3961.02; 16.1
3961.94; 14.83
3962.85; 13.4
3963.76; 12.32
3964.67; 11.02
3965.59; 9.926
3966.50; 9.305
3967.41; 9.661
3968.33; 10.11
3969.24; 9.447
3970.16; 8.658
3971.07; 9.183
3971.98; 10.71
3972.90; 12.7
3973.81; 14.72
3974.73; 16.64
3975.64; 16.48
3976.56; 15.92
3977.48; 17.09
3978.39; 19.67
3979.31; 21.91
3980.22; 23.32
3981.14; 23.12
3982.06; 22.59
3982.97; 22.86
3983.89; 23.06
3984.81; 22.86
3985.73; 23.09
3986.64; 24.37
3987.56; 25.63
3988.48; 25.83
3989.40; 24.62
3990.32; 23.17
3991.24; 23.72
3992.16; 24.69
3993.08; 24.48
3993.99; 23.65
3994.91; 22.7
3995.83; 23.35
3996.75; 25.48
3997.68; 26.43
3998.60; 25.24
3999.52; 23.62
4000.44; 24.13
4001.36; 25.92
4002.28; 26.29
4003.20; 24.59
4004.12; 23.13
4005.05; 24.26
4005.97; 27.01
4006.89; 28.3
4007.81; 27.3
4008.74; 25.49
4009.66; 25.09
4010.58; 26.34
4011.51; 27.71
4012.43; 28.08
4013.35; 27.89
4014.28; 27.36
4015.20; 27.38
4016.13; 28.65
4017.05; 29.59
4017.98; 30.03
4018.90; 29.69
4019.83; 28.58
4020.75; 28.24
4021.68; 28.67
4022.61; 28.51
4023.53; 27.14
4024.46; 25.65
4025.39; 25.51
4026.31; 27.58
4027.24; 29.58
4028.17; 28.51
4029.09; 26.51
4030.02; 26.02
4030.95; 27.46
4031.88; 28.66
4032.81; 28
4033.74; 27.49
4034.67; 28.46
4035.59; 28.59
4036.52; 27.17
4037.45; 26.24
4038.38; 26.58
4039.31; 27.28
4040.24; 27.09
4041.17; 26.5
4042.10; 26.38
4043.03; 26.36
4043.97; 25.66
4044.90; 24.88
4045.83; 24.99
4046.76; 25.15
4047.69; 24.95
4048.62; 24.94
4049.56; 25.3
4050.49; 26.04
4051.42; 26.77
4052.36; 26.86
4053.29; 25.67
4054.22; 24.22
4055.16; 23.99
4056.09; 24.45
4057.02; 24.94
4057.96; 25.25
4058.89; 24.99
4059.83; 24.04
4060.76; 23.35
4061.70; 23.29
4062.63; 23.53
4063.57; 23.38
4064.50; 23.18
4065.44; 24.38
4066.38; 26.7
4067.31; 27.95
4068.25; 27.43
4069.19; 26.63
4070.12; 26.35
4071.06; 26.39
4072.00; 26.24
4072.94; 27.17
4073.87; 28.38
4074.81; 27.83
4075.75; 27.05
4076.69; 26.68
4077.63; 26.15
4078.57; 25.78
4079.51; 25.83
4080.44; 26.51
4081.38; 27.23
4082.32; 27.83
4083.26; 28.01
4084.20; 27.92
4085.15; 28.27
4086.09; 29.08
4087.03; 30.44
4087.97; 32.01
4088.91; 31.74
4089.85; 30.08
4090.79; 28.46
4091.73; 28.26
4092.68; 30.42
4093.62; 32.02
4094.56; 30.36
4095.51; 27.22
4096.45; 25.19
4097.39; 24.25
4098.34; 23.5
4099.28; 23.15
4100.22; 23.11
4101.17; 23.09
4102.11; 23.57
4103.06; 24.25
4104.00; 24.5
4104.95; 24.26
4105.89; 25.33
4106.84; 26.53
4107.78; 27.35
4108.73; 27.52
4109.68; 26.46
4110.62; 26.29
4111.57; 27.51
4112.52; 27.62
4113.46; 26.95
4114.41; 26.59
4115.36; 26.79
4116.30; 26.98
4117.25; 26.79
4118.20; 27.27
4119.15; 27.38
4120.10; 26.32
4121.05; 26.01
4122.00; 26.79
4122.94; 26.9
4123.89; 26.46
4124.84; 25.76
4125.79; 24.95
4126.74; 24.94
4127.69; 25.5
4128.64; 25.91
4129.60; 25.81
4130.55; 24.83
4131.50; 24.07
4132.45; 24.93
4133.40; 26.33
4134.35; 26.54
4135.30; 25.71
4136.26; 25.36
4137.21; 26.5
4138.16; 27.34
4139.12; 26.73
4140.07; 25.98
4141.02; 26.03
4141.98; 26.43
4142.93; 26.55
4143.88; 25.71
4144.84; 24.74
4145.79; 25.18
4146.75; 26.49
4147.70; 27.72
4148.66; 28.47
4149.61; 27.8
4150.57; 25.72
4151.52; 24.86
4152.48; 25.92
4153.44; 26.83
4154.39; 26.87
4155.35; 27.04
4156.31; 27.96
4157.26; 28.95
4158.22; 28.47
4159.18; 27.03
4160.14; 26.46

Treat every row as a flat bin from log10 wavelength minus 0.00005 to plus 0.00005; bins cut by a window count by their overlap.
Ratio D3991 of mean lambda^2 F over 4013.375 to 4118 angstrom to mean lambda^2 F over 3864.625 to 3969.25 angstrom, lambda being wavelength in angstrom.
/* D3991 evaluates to 1.86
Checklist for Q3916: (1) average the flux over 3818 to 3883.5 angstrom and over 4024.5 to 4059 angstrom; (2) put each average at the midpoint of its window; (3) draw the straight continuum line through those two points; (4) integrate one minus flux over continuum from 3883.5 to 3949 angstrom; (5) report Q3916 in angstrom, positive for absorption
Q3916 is 7.0 angstrom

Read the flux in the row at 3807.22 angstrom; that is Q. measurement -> 16.29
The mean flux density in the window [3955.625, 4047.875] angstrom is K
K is 23.1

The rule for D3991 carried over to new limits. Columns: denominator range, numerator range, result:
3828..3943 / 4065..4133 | 2.11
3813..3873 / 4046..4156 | 2.40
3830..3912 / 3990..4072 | 1.99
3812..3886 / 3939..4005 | 1.58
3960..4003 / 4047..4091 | 1.43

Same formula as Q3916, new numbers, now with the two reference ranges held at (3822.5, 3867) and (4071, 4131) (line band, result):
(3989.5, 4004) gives -2.5 angstrom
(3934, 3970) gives 6.1 angstrom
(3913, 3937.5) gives 4.2 angstrom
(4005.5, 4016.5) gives -2.8 angstrom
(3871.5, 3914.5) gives -3.2 angstrom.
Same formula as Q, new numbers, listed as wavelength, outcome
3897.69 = 19.67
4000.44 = 24.13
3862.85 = 15.63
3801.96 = 14.81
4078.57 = 25.78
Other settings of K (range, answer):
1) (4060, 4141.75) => 26.5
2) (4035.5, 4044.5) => 26.7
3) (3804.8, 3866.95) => 12.4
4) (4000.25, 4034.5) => 27.2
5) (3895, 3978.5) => 15.6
